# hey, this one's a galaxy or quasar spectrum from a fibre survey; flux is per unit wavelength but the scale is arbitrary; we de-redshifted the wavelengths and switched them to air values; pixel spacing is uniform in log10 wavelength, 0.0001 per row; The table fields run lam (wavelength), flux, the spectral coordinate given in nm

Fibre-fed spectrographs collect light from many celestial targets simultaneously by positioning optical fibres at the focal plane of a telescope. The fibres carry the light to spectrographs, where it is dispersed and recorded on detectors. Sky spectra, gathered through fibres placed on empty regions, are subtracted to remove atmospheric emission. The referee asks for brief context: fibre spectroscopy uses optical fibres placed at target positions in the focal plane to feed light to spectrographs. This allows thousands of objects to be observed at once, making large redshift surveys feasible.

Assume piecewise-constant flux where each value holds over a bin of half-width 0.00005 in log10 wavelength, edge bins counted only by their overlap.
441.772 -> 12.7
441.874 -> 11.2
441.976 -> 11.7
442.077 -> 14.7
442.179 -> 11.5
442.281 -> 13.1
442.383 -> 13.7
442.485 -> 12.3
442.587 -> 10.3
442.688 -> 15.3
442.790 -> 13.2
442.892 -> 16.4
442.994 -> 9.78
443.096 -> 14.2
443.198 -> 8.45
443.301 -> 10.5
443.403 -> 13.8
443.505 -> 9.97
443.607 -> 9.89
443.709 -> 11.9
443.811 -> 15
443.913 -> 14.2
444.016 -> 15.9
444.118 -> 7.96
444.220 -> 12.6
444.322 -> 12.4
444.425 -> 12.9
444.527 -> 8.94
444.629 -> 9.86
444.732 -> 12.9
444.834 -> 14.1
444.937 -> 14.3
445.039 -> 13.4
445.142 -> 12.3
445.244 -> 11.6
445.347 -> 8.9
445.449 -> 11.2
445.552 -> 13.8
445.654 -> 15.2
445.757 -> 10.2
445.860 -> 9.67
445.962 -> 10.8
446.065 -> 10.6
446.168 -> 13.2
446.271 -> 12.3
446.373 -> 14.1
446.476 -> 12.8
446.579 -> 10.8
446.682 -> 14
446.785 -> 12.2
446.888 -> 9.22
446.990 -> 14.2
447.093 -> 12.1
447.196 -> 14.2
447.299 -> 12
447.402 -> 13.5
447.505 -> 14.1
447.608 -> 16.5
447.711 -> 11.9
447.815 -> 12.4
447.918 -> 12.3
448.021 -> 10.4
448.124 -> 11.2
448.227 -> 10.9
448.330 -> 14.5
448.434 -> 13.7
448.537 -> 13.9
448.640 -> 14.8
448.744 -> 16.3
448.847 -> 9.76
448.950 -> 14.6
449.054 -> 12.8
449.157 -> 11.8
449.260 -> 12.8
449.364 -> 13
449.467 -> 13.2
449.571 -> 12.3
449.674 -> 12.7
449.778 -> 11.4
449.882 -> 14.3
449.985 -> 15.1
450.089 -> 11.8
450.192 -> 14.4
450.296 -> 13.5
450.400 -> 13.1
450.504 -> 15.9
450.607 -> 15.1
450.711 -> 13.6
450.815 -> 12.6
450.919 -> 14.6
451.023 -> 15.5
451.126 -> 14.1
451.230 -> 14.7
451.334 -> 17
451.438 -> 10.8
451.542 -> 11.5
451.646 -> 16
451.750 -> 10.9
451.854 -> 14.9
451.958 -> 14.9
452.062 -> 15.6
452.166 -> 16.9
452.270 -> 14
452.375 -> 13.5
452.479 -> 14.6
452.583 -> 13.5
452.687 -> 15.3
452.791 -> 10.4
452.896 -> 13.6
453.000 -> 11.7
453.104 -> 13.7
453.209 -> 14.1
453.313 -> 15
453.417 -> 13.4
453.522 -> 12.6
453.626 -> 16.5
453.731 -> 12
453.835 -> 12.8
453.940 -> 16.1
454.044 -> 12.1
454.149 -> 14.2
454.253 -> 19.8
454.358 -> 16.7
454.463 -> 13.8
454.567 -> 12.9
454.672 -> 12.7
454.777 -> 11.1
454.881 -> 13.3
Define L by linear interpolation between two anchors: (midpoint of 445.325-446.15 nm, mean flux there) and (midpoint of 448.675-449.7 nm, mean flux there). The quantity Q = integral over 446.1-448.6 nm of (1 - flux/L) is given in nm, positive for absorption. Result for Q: -0.12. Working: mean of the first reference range 11.5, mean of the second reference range 13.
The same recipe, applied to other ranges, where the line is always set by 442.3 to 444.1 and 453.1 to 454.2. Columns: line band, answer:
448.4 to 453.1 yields -0.069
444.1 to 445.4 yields 0.097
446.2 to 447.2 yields 0.036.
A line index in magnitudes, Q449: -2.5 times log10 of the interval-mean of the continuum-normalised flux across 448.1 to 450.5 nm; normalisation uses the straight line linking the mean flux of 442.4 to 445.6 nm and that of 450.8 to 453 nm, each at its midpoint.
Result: 0.02 mag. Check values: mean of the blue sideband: 12.2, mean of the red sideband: 14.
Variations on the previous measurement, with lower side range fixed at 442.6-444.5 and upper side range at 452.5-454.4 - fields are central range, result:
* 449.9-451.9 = -0.025 mag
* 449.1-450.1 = 0.044 mag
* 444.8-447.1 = 0.051 mag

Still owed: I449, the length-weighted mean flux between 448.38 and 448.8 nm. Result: 14.6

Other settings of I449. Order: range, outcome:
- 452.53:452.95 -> 13.2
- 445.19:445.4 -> 10.3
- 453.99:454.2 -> 13.2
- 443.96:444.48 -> 12.3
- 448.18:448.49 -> 13.1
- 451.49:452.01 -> 13.6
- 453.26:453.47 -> 14.2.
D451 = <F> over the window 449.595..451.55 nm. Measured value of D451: 13.8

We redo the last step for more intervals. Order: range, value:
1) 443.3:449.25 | 12.5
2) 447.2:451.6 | 13.4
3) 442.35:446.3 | 12.1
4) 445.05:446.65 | 11.9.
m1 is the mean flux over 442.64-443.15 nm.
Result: 13.7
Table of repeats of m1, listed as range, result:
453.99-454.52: 15.3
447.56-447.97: 13.2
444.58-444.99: 12.8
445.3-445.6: 11.3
